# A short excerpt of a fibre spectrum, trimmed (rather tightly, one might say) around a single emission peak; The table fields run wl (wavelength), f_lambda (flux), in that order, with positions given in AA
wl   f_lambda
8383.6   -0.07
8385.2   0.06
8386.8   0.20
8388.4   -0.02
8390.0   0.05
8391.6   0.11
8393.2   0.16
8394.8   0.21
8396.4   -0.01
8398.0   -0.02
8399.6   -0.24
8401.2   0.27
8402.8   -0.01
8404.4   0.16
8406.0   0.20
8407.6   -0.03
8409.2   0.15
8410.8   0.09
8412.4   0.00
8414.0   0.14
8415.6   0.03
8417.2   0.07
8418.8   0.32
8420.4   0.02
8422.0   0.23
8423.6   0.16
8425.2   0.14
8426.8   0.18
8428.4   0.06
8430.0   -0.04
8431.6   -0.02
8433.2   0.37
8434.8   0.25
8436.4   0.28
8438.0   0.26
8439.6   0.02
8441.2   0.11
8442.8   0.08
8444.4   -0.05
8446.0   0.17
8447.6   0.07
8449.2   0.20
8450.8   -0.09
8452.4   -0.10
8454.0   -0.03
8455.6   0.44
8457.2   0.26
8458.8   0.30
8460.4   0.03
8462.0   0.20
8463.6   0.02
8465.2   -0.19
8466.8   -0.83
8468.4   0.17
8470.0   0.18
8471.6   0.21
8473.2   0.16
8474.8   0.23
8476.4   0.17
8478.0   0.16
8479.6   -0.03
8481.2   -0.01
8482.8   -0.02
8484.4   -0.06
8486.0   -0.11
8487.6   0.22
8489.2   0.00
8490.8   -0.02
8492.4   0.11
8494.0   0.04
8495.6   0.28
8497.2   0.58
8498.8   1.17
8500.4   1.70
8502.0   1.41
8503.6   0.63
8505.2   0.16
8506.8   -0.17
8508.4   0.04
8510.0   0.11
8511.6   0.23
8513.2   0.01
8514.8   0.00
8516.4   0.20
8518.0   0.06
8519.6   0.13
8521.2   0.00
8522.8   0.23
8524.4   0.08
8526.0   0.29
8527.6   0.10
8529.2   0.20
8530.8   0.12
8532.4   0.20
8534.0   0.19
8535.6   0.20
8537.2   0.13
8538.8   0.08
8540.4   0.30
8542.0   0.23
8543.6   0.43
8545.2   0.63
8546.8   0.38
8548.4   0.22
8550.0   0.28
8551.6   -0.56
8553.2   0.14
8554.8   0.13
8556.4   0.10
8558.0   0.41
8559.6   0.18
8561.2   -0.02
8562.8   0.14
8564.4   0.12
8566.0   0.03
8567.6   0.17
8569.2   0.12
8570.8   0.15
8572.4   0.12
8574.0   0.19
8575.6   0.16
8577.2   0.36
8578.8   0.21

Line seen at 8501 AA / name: Hgamma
